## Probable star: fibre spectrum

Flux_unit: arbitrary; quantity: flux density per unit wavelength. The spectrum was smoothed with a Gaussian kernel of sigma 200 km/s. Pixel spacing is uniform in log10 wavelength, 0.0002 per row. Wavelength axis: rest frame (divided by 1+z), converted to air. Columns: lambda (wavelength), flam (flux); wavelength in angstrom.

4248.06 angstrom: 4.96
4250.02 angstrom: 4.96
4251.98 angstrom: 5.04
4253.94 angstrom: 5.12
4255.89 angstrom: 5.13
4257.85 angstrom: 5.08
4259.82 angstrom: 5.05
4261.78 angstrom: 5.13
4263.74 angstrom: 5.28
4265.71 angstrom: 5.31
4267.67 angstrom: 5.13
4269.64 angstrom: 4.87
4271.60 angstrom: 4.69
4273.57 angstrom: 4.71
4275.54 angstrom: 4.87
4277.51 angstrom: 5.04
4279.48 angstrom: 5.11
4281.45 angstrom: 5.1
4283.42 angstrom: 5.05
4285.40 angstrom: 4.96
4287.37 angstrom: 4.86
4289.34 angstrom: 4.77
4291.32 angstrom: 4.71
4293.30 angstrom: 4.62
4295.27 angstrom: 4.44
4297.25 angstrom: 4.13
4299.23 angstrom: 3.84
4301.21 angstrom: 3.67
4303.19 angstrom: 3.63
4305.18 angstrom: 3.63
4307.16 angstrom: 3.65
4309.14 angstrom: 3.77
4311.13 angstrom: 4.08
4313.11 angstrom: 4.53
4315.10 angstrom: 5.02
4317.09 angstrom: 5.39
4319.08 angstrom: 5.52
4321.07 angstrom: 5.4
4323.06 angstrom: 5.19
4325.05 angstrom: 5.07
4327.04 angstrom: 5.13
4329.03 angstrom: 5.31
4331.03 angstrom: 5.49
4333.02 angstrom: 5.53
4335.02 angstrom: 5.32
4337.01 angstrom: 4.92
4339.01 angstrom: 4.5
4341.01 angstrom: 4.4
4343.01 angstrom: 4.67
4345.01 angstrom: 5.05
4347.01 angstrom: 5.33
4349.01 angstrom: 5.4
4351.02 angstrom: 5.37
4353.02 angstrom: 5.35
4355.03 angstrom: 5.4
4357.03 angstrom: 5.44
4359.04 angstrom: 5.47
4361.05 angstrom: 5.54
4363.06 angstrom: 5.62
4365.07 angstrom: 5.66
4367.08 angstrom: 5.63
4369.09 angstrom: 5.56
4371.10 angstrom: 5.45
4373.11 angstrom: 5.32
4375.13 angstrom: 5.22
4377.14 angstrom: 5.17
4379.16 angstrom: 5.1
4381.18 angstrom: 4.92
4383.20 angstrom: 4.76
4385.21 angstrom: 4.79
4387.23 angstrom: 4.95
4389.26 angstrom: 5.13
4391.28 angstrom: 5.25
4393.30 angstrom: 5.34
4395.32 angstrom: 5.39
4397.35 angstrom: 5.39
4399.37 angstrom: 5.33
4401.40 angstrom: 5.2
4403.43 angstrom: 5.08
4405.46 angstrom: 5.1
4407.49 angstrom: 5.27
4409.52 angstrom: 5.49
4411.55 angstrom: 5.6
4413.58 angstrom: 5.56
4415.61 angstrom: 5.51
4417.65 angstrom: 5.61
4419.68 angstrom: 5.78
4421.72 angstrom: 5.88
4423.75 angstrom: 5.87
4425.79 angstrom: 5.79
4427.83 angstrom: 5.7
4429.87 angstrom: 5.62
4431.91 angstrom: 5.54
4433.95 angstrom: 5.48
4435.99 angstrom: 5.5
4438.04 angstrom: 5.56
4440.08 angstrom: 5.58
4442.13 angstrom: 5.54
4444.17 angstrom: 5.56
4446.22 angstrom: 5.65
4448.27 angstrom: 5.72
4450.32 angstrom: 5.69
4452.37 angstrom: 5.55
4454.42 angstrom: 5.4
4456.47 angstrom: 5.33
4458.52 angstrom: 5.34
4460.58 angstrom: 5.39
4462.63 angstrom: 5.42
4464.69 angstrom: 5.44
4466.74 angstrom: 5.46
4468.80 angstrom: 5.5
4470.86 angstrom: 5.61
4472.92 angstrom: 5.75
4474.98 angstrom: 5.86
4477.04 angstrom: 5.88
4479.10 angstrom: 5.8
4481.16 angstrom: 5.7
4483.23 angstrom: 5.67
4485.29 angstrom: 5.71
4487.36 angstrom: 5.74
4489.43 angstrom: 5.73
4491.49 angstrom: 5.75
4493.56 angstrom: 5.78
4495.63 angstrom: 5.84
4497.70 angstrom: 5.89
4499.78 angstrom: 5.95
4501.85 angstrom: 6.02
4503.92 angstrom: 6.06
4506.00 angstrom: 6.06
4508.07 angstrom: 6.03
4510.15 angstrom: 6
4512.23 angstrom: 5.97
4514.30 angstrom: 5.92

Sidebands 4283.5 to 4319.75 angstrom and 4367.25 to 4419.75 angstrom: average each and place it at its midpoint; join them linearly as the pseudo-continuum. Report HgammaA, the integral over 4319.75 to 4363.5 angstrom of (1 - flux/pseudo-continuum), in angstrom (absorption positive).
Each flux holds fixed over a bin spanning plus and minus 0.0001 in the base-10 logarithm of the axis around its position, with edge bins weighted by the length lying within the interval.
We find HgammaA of -3.98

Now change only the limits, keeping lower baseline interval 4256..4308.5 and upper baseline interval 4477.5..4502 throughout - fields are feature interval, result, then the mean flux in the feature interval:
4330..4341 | -0.3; 5.08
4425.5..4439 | -0.3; 5.59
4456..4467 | 0.5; 5.4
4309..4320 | 0.1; 4.78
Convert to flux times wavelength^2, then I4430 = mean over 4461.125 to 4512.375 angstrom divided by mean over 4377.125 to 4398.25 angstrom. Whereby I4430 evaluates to 1.18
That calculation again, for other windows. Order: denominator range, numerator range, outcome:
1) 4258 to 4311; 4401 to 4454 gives 1.29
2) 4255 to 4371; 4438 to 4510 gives 1.24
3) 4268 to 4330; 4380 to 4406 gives 1.14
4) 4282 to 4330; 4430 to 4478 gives 1.29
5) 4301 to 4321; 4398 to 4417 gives 1.28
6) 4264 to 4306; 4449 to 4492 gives 1.32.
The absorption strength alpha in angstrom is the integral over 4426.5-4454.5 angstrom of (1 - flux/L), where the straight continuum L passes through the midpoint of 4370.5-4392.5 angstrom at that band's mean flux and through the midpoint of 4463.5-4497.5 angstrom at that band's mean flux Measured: -0.7 angstrom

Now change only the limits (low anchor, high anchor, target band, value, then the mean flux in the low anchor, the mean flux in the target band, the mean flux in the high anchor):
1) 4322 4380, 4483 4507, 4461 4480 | 0.4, 5.26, 5.63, 5.86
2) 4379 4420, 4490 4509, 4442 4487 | 0.8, 5.26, 5.59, 5.93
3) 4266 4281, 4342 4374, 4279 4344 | 5.6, 4.94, 4.71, 5.39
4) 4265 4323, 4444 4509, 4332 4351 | -0.4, 4.64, 5.03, 5.7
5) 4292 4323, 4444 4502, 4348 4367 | -2.8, 4.38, 5.48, 5.66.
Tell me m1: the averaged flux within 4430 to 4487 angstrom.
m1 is 5.58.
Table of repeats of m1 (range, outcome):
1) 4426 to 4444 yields 5.58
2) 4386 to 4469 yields 5.47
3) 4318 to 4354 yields 5.16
